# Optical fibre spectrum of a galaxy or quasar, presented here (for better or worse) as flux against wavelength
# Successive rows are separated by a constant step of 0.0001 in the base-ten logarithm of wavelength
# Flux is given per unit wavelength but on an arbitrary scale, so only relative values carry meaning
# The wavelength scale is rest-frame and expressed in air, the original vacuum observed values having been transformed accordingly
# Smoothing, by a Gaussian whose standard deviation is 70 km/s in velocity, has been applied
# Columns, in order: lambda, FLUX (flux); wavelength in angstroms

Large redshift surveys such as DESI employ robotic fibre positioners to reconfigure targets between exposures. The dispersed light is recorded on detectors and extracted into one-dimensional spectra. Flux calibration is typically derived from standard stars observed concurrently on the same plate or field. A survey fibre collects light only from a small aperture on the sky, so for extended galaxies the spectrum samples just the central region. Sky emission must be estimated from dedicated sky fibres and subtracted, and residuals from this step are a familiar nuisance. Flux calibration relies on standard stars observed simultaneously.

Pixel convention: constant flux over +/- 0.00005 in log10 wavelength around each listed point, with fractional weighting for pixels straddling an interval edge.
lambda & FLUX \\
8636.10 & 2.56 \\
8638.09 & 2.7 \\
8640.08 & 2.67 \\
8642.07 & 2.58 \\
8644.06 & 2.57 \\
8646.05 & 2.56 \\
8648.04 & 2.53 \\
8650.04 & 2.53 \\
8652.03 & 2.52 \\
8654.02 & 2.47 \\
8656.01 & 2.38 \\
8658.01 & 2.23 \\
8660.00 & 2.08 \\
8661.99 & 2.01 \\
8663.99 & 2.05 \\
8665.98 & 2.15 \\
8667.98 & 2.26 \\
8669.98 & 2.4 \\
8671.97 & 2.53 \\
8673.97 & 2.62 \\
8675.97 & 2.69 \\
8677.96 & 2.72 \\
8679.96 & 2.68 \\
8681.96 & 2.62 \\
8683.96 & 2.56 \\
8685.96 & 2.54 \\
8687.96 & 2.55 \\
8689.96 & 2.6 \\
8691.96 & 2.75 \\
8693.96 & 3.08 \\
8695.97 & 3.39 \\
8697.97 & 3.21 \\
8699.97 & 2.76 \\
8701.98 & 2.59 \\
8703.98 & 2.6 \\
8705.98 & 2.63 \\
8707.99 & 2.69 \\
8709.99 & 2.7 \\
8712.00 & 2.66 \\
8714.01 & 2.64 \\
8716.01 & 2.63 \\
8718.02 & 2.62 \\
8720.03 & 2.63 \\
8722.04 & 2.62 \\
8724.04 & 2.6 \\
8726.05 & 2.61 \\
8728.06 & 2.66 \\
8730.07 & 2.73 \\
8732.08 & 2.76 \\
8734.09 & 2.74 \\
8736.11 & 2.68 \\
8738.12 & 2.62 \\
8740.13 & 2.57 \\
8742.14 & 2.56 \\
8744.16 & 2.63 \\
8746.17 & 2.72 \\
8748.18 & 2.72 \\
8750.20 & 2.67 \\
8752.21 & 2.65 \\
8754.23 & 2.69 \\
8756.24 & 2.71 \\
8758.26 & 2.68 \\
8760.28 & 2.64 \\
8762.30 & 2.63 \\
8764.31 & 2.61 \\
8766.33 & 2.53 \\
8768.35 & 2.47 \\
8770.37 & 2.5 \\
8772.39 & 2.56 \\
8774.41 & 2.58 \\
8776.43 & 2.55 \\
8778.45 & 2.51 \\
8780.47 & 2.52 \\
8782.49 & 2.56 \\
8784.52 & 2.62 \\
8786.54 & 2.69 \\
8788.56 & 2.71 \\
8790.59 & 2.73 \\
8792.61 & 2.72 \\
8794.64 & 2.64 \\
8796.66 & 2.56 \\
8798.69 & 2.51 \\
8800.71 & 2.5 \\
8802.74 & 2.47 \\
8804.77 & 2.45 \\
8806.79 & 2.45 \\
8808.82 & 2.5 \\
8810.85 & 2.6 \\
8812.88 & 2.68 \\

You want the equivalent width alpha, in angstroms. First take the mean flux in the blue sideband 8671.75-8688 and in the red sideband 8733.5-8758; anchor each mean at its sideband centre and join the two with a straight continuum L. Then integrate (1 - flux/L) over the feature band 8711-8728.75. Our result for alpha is 0.1 angstroms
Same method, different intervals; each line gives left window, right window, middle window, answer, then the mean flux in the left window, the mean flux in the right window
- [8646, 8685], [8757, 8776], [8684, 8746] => -5.0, 2.43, 2.58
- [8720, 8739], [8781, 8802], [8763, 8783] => 0.7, 2.67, 2.62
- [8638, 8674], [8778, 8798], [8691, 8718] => -3.3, 2.4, 2.63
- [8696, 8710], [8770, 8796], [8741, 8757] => 0.1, 2.79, 2.61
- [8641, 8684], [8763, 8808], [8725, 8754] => -1.7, 2.44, 2.57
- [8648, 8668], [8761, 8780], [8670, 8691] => -2.4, 2.28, 2.55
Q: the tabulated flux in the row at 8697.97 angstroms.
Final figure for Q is 3.21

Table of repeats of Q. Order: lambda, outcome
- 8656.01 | 2.38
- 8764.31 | 2.61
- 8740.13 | 2.57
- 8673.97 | 2.62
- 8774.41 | 2.58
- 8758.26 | 2.68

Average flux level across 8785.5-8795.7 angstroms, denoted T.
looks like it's 2.7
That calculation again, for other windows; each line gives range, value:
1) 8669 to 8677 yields 2.56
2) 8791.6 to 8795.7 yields 2.68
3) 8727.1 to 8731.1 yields 2.7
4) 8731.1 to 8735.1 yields 2.75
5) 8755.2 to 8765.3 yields 2.66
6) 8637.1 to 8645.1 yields 2.63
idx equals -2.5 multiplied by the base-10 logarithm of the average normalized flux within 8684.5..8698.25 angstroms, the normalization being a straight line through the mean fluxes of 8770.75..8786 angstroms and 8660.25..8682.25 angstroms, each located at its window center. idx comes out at -0.17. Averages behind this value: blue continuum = 2.41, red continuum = 2.56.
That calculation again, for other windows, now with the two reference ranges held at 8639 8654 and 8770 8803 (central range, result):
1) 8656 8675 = 0.13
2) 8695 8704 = -0.15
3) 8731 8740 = -0.04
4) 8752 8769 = -0.02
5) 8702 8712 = -0.03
